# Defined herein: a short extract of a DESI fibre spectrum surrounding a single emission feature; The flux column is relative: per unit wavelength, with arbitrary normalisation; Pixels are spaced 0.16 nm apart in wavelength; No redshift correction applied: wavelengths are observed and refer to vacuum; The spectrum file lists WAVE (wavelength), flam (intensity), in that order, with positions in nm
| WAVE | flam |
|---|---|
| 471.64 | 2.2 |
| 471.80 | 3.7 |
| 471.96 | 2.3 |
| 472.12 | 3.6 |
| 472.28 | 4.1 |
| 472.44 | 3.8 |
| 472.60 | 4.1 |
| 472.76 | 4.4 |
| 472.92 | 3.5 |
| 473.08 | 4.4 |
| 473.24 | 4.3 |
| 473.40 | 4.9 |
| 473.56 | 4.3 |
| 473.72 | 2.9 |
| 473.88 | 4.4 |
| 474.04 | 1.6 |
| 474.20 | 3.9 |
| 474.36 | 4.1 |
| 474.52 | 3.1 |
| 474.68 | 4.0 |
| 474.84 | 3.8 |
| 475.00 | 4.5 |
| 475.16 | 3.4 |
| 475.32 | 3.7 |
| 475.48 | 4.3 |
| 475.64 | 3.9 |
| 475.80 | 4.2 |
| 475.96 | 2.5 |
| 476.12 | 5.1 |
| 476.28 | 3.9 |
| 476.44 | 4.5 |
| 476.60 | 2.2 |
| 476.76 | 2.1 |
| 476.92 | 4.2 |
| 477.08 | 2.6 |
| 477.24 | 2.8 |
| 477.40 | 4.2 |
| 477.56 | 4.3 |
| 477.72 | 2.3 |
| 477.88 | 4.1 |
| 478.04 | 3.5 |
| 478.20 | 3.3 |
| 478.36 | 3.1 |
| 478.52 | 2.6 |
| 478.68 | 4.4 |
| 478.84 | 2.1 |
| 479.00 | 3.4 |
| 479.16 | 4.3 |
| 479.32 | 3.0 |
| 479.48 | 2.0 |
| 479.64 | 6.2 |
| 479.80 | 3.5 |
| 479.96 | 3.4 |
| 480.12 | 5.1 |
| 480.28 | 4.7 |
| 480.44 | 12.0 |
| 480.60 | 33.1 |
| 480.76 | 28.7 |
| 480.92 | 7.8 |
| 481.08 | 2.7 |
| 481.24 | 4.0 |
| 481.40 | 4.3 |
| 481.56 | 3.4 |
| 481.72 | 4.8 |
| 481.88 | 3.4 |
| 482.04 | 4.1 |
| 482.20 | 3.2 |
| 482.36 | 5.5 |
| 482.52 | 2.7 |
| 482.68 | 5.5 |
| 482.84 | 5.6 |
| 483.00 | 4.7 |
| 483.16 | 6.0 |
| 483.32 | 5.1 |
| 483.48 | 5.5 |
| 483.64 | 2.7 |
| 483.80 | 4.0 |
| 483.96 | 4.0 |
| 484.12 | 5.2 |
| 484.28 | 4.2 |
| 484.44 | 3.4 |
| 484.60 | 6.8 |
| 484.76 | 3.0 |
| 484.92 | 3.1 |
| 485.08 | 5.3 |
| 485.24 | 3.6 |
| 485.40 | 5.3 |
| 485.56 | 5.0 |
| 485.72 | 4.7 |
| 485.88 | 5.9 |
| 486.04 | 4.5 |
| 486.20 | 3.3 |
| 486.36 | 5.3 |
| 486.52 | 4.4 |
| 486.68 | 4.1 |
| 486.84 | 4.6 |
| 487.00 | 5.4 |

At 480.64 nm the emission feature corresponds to H-gamma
